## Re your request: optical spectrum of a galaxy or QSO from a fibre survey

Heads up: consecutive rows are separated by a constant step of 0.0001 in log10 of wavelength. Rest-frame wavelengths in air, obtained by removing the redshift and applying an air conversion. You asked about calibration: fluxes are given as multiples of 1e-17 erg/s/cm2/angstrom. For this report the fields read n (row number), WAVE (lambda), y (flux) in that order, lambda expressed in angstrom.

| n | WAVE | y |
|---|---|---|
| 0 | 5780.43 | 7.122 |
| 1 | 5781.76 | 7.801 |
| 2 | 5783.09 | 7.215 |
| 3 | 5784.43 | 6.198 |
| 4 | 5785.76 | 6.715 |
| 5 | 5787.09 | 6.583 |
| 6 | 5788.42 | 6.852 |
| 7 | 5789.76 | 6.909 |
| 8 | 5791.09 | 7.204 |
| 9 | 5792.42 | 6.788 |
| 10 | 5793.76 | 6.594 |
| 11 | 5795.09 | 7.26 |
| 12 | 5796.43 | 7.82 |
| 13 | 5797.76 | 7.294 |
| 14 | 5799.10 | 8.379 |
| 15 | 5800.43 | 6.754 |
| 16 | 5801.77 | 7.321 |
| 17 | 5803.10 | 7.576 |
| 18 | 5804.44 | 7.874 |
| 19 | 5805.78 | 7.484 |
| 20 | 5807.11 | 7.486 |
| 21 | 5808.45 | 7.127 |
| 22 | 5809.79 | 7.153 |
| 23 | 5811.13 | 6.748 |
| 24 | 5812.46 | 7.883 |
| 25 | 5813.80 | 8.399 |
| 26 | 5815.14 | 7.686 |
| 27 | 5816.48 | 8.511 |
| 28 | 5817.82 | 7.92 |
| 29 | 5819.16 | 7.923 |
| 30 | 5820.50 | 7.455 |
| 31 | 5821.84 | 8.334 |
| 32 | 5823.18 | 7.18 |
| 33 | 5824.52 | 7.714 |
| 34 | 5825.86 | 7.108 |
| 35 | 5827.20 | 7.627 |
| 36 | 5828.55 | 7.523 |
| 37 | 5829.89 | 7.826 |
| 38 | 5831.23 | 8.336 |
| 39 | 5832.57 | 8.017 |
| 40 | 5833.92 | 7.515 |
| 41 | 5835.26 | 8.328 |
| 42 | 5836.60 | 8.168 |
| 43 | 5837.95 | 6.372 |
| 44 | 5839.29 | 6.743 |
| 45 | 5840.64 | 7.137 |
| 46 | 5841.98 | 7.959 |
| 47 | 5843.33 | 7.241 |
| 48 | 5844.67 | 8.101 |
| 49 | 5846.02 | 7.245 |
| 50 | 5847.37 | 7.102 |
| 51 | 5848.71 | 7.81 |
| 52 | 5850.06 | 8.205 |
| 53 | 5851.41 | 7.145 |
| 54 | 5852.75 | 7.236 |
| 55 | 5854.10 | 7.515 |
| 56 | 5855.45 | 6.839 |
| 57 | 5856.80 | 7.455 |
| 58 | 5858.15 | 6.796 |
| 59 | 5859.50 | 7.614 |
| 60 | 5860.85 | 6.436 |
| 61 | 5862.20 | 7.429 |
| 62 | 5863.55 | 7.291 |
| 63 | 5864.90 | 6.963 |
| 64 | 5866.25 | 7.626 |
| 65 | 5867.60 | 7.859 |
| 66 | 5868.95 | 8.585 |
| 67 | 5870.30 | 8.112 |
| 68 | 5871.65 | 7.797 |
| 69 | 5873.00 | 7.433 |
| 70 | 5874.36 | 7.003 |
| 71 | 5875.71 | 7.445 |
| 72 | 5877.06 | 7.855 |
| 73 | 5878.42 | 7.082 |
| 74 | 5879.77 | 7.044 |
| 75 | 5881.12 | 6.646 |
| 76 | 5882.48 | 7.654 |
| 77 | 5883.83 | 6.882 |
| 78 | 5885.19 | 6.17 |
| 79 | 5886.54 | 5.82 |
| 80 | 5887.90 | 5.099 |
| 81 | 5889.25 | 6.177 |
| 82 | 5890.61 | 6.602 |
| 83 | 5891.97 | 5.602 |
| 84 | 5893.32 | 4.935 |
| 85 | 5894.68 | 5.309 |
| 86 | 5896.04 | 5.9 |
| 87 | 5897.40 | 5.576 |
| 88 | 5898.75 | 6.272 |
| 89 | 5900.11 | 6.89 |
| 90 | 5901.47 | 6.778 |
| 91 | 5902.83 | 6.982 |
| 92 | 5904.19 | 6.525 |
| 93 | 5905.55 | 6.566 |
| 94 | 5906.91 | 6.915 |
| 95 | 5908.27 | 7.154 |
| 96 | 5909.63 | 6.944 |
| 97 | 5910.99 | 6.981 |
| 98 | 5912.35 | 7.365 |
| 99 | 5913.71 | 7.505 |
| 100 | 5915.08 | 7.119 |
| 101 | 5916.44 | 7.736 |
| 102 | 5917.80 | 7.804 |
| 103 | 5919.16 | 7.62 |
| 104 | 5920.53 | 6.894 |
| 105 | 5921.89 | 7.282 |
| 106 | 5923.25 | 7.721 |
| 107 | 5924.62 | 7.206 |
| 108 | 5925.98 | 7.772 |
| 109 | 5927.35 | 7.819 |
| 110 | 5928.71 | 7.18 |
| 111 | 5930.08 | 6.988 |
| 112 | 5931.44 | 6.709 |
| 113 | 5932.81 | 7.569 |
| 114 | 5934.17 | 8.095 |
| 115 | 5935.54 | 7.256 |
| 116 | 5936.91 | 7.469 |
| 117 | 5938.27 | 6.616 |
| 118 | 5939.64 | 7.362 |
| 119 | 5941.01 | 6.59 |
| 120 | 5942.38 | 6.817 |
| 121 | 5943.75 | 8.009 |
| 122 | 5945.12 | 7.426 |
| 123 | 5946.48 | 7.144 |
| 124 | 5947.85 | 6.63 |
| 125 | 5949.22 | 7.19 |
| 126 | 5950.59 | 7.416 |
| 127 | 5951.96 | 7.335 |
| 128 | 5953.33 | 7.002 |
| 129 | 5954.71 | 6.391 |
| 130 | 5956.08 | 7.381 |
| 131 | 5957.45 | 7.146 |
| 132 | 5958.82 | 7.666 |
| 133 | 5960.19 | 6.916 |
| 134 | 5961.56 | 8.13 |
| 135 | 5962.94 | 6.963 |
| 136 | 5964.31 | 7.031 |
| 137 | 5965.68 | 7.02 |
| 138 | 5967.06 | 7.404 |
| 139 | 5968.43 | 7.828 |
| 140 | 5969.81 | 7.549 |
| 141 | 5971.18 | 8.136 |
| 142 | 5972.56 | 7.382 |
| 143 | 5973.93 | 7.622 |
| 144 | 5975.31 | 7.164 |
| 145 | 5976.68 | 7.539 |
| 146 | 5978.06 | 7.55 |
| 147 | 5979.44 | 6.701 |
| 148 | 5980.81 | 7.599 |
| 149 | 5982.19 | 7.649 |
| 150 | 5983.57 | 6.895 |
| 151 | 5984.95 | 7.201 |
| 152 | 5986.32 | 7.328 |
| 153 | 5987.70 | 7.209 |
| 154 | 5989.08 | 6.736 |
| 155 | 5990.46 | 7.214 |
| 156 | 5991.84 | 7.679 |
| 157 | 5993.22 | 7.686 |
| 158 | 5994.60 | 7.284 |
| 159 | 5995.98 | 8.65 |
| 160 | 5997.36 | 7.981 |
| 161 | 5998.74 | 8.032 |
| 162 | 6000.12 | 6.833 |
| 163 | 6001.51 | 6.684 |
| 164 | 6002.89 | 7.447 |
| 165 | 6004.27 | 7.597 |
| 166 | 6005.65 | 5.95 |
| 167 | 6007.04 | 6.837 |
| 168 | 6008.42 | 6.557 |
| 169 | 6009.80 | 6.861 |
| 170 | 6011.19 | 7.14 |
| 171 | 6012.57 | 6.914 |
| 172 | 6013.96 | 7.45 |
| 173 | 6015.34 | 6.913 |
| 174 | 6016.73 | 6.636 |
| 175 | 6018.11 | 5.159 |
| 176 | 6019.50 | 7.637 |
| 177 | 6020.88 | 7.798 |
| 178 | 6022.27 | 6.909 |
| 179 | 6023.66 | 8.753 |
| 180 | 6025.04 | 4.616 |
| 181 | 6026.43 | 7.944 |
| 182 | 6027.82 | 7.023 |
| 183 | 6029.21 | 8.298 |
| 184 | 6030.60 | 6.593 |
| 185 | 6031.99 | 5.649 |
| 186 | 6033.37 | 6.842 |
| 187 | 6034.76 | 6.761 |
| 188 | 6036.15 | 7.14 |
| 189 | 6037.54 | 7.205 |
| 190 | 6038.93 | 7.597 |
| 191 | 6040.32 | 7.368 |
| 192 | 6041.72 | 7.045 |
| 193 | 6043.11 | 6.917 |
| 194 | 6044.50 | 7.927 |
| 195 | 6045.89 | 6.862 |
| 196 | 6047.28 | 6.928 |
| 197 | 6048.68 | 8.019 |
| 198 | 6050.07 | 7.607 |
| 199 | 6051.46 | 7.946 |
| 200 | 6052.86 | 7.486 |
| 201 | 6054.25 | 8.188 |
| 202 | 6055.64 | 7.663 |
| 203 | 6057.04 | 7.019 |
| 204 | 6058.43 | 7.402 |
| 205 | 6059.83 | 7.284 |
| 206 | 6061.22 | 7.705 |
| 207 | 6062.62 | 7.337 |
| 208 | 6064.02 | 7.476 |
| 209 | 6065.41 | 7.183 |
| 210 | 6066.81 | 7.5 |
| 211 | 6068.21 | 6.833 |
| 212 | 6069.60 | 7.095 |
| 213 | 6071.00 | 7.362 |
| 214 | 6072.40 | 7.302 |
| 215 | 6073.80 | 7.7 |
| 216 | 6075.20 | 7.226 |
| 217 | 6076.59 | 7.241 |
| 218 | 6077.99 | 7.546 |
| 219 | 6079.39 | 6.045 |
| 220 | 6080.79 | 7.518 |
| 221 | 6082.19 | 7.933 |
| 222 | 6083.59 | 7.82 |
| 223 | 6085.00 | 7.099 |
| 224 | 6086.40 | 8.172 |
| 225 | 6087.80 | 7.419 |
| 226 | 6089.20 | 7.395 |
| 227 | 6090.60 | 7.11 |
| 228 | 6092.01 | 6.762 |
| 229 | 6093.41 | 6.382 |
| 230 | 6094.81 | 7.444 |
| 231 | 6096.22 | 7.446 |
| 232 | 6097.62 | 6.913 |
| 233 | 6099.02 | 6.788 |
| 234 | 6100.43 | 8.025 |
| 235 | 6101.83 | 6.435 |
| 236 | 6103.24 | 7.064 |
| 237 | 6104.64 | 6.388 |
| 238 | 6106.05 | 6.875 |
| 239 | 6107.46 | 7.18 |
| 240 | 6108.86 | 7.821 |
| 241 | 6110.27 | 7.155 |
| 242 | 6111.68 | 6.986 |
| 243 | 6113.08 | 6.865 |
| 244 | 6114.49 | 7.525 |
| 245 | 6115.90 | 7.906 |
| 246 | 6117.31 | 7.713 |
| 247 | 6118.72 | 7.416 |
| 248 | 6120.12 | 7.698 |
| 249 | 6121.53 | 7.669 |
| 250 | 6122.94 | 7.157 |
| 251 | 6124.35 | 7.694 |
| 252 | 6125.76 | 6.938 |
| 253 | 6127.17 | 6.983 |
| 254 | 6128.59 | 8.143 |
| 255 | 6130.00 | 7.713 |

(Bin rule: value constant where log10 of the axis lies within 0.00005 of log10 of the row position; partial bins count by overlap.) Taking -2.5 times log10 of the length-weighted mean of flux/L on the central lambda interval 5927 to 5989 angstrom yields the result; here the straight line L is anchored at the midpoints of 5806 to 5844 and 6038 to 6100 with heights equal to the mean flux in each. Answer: 0.03 mag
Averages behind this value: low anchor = 7.62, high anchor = 7.34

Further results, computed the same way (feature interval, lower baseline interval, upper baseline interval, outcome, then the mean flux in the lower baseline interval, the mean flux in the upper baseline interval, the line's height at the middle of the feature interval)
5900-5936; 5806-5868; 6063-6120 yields 0.03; 7.52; 7.26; 7.44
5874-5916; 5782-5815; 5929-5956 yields 0.09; 7.25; 7.16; 7.19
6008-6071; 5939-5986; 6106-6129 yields 0.02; 7.29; 7.4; 7.34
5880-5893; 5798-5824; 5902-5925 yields 0.16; 7.64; 7.19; 7.31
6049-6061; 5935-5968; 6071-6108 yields -0.06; 7.18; 7.2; 7.2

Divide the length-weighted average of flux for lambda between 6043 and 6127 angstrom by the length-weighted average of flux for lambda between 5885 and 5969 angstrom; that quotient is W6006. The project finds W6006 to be 1.05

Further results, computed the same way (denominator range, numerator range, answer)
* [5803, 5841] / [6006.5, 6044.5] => 0.92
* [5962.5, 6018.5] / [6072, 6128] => 1.01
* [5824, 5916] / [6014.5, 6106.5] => 1.02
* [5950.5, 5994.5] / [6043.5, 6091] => 1.01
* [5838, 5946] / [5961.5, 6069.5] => 1.02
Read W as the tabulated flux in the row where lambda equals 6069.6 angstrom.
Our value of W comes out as 7.095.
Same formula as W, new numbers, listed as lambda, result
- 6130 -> 7.713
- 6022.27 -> 6.909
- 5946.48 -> 7.144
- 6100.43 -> 8.025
